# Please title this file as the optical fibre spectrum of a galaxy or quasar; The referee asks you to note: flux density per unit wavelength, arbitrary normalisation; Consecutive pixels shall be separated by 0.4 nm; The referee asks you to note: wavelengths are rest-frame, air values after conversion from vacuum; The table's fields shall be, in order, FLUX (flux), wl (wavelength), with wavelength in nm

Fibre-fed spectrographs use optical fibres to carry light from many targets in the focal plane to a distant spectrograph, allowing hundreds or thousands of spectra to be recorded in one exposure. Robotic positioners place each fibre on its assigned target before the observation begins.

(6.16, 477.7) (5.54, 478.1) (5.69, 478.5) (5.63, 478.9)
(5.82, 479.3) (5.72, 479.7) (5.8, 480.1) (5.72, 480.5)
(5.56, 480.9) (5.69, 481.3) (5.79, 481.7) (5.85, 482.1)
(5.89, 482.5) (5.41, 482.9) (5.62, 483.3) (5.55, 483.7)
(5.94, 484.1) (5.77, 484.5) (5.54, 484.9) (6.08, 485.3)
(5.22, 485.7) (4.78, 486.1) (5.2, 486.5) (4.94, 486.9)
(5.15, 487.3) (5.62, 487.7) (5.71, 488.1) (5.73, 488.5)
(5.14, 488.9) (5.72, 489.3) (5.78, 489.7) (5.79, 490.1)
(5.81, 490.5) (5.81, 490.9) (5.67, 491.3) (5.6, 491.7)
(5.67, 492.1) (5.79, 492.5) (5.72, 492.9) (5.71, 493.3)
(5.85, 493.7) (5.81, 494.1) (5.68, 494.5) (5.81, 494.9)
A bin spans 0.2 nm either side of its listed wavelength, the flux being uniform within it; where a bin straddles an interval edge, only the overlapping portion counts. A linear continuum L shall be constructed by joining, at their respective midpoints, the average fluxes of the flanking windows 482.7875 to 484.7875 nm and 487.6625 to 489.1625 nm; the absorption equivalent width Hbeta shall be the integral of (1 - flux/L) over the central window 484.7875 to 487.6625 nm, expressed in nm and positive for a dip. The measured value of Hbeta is 0.16 nm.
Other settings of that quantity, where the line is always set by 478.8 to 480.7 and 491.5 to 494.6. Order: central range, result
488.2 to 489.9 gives 0.040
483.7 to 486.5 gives 0.102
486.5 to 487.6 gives 0.117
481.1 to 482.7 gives -0.018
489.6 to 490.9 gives -0.014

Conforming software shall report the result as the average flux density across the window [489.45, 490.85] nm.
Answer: 5.79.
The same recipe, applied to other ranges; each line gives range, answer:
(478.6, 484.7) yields 5.72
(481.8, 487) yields 5.54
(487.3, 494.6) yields 5.69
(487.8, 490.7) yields 5.67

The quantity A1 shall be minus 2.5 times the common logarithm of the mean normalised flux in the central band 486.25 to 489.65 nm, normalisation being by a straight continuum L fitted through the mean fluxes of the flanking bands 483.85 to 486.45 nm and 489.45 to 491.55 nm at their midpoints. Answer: 0.05 mag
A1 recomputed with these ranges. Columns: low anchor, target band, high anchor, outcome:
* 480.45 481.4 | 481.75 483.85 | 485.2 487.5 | -0.04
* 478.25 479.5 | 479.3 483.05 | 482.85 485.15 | -0.01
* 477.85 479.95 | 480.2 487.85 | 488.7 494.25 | 0.03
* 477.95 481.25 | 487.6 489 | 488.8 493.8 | 0.02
